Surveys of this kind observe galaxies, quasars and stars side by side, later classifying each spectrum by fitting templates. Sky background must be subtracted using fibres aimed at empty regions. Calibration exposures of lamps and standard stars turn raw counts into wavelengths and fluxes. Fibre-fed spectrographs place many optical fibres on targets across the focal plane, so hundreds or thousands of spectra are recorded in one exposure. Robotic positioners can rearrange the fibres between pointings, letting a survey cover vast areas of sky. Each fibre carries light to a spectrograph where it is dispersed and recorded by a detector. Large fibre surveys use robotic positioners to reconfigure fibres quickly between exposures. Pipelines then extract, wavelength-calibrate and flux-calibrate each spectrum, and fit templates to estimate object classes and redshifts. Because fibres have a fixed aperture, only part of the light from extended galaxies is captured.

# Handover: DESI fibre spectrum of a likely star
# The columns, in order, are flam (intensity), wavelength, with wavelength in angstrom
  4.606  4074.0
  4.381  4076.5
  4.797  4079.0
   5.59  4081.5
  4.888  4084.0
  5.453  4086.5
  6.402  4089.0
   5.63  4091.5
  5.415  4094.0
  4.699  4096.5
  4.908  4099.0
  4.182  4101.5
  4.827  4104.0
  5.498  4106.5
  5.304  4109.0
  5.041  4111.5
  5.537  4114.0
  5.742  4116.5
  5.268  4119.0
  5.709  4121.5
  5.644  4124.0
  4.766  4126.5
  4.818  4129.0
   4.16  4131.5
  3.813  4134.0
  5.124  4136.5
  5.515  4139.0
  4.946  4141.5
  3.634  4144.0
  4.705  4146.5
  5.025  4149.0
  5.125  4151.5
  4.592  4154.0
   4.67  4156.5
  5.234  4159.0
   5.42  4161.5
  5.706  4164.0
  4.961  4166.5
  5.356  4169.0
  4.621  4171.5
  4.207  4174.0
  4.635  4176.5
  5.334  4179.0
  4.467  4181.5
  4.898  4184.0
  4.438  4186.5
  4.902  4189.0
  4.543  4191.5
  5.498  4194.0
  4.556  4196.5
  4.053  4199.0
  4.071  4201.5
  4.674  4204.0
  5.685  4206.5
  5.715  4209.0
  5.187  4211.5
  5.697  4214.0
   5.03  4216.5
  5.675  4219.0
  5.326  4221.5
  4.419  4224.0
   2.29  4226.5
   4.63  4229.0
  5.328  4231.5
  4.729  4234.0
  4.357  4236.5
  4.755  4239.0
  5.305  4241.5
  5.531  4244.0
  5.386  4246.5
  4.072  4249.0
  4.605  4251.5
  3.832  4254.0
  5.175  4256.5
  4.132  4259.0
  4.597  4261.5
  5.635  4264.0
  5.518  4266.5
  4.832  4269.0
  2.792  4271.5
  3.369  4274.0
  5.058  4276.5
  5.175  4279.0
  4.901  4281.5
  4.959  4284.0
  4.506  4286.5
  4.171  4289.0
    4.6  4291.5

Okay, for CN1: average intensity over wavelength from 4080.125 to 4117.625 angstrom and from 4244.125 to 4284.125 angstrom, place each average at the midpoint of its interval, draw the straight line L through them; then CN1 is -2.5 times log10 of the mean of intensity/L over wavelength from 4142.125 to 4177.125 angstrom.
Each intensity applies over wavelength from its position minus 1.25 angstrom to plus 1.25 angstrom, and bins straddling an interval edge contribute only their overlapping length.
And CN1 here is 0.04 mag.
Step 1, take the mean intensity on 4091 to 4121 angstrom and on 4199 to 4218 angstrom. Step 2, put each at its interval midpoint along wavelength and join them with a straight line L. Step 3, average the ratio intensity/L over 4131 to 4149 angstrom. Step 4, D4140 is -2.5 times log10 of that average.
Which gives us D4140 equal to 0.12 mag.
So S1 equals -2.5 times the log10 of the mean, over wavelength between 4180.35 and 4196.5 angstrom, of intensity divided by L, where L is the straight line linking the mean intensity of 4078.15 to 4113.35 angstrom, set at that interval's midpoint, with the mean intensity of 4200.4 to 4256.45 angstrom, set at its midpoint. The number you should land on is 0.04 mag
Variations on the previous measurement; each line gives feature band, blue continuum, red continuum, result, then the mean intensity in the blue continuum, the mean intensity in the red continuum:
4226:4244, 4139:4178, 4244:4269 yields 0.041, 4.88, 4.81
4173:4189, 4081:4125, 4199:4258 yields 0.072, 5.31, 4.83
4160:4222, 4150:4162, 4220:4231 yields -0.083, 4.98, 4.28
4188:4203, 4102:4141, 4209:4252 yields 0.078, 5.1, 4.87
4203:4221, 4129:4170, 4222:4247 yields -0.143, 4.87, 4.67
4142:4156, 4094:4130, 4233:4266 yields 0.094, 5.15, 4.79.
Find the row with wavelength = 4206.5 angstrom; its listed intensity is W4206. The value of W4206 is 5.685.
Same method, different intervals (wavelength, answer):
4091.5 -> 5.63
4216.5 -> 5.03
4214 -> 5.697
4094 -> 5.415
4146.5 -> 4.705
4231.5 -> 5.328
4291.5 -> 4.6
